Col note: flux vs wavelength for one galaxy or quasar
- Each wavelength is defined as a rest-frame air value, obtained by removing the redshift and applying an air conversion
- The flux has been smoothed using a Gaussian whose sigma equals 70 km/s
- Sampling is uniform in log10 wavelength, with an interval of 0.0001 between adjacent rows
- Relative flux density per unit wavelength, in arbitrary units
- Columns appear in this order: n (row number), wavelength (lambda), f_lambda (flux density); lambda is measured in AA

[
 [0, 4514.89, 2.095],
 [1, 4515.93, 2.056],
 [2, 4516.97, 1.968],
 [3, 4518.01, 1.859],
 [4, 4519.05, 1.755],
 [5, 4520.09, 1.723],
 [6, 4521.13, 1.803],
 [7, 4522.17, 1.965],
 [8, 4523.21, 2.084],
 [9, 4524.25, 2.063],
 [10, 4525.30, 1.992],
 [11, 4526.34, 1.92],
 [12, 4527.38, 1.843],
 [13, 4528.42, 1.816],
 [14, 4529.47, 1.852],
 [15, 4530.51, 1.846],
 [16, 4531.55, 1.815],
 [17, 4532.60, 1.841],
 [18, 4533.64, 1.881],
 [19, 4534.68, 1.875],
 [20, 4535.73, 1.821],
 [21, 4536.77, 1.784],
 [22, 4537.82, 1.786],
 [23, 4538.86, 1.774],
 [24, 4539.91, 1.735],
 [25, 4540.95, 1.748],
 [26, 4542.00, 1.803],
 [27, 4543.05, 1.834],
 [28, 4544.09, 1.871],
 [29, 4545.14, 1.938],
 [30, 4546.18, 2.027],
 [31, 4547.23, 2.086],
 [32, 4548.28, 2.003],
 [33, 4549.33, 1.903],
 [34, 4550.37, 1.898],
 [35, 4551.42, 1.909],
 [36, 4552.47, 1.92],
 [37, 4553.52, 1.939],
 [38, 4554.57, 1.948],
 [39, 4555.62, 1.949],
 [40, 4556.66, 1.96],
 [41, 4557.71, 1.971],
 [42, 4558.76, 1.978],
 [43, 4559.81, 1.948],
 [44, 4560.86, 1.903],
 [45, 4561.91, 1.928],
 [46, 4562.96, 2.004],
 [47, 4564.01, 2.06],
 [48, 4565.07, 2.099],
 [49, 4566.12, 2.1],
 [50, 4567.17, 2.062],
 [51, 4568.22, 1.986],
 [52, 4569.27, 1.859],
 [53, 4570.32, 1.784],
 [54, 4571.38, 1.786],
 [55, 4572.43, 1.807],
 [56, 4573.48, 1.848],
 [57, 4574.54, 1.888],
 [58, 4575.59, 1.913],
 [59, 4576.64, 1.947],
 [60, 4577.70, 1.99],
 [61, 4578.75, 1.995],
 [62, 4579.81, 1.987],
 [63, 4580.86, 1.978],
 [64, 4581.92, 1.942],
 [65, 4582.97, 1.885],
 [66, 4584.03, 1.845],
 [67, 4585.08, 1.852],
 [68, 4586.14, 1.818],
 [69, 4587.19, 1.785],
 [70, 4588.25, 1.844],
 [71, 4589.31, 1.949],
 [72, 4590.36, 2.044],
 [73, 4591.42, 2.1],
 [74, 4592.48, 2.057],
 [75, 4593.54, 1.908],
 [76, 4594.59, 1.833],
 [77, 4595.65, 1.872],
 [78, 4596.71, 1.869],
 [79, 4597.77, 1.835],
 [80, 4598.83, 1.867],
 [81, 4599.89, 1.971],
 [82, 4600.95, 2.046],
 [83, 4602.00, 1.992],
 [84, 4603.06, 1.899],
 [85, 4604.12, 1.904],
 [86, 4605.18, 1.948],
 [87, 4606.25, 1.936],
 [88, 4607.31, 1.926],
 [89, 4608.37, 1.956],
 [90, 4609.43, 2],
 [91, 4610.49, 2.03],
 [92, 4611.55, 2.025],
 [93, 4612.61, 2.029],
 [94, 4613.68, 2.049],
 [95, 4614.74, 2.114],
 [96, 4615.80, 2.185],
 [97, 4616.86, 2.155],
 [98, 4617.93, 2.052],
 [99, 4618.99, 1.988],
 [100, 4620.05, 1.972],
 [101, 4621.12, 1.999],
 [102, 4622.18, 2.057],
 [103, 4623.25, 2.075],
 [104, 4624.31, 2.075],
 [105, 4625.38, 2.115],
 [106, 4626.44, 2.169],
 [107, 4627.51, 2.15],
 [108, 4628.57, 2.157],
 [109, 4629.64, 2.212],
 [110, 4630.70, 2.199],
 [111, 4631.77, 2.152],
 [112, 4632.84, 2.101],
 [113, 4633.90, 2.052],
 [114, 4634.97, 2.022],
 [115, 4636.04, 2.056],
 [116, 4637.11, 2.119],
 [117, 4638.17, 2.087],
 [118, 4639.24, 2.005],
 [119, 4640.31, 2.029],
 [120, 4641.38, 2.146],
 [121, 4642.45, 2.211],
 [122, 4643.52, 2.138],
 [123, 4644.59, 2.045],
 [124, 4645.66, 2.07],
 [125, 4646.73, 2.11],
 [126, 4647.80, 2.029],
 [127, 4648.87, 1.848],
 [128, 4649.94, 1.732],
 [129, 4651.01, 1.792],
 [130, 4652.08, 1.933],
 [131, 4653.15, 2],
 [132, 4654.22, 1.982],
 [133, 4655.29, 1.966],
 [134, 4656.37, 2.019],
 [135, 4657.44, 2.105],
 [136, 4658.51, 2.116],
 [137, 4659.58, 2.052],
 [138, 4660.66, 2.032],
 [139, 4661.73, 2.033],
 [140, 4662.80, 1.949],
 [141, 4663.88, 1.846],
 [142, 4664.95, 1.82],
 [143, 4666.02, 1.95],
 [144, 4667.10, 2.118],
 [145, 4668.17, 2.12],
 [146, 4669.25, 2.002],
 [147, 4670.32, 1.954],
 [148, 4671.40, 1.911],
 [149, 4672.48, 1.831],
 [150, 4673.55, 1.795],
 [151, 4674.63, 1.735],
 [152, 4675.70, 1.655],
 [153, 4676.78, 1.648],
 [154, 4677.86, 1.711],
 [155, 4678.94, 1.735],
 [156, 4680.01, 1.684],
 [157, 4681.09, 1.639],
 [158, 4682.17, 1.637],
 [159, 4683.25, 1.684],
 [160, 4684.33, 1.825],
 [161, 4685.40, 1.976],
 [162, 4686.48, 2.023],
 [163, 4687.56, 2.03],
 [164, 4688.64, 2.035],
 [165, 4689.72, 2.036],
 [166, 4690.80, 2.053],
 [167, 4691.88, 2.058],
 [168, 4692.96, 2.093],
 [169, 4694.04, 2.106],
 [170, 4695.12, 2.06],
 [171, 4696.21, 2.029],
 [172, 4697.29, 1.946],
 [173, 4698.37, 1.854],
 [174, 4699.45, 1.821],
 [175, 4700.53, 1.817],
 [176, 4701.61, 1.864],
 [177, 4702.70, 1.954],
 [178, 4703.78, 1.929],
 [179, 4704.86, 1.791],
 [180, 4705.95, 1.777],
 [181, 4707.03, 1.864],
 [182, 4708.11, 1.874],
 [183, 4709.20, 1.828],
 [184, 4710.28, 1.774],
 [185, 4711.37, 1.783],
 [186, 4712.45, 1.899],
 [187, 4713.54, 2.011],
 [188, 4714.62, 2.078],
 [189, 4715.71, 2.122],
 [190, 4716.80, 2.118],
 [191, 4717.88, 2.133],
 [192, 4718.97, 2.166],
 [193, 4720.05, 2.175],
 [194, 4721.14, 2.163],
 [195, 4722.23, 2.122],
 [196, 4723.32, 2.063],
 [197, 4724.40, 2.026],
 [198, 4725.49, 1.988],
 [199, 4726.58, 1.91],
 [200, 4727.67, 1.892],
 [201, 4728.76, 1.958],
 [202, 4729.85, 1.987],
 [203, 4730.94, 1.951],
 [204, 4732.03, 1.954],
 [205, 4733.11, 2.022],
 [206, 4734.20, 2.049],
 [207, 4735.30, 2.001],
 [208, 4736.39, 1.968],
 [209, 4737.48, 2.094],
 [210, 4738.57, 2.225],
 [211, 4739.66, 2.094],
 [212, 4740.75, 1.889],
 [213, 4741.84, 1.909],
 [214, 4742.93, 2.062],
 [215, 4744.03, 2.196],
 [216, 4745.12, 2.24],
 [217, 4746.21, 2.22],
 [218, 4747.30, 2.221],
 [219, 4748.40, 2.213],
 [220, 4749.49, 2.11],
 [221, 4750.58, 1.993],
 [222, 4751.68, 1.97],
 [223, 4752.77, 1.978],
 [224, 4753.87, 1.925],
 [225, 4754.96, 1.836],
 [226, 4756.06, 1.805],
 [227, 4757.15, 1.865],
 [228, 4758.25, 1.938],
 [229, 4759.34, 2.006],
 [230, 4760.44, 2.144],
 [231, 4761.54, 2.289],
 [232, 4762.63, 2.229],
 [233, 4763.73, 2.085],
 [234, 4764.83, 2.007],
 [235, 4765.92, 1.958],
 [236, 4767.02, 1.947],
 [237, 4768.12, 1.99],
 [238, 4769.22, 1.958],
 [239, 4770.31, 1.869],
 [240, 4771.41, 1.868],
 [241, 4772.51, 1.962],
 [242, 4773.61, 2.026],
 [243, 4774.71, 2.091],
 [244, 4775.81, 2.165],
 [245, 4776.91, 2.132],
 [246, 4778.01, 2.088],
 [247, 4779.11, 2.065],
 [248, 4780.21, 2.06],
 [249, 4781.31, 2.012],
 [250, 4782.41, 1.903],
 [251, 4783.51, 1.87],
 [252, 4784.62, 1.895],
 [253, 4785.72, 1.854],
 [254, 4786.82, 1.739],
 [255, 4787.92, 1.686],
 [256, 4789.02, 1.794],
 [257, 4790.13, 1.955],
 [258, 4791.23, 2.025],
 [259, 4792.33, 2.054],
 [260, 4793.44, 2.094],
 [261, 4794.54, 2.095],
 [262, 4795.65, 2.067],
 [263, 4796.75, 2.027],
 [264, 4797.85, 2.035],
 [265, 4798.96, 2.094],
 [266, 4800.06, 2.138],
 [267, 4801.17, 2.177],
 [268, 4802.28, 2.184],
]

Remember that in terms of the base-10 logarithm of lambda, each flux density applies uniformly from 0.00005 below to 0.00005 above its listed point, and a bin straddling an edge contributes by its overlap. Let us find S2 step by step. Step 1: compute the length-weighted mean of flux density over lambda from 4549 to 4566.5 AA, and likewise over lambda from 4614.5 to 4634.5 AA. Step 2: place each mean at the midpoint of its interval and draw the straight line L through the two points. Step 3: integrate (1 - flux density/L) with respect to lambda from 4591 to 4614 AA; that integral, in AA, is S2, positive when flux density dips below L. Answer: 1.2 AA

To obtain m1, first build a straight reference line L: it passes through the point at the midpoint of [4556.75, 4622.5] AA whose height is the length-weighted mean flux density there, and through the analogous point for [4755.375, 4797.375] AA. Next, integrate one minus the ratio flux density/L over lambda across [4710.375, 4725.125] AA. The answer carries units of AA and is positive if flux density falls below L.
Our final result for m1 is -0.6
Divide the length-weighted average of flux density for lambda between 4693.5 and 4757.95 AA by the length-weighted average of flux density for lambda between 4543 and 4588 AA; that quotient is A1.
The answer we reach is 1.03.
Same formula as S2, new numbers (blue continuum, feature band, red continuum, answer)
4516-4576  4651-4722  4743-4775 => 1.94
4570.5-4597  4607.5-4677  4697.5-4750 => -2.51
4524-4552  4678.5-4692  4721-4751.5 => 0.89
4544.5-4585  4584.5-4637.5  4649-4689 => -2.44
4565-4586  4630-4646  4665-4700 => -1.59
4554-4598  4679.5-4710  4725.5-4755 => 1.58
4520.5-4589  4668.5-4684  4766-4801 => 1.47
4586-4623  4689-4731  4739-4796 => 0.41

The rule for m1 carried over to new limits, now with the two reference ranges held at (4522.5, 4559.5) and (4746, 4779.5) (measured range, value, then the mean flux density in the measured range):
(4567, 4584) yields 0.1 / 1.91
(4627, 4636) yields -0.8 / 2.13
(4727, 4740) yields 0.0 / 2.01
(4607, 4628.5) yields -1.3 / 2.06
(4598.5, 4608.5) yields -0.1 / 1.95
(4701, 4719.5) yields 0.5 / 1.94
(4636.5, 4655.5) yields -0.5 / 2.01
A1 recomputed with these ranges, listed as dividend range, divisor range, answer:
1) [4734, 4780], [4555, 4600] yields 1.06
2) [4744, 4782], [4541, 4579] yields 1.05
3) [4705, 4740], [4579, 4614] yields 1.03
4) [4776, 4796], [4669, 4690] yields 1.08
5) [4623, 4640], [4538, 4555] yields 1.11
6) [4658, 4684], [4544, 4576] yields 0.96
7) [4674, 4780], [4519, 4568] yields 1.03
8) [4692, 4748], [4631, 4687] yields 1.03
